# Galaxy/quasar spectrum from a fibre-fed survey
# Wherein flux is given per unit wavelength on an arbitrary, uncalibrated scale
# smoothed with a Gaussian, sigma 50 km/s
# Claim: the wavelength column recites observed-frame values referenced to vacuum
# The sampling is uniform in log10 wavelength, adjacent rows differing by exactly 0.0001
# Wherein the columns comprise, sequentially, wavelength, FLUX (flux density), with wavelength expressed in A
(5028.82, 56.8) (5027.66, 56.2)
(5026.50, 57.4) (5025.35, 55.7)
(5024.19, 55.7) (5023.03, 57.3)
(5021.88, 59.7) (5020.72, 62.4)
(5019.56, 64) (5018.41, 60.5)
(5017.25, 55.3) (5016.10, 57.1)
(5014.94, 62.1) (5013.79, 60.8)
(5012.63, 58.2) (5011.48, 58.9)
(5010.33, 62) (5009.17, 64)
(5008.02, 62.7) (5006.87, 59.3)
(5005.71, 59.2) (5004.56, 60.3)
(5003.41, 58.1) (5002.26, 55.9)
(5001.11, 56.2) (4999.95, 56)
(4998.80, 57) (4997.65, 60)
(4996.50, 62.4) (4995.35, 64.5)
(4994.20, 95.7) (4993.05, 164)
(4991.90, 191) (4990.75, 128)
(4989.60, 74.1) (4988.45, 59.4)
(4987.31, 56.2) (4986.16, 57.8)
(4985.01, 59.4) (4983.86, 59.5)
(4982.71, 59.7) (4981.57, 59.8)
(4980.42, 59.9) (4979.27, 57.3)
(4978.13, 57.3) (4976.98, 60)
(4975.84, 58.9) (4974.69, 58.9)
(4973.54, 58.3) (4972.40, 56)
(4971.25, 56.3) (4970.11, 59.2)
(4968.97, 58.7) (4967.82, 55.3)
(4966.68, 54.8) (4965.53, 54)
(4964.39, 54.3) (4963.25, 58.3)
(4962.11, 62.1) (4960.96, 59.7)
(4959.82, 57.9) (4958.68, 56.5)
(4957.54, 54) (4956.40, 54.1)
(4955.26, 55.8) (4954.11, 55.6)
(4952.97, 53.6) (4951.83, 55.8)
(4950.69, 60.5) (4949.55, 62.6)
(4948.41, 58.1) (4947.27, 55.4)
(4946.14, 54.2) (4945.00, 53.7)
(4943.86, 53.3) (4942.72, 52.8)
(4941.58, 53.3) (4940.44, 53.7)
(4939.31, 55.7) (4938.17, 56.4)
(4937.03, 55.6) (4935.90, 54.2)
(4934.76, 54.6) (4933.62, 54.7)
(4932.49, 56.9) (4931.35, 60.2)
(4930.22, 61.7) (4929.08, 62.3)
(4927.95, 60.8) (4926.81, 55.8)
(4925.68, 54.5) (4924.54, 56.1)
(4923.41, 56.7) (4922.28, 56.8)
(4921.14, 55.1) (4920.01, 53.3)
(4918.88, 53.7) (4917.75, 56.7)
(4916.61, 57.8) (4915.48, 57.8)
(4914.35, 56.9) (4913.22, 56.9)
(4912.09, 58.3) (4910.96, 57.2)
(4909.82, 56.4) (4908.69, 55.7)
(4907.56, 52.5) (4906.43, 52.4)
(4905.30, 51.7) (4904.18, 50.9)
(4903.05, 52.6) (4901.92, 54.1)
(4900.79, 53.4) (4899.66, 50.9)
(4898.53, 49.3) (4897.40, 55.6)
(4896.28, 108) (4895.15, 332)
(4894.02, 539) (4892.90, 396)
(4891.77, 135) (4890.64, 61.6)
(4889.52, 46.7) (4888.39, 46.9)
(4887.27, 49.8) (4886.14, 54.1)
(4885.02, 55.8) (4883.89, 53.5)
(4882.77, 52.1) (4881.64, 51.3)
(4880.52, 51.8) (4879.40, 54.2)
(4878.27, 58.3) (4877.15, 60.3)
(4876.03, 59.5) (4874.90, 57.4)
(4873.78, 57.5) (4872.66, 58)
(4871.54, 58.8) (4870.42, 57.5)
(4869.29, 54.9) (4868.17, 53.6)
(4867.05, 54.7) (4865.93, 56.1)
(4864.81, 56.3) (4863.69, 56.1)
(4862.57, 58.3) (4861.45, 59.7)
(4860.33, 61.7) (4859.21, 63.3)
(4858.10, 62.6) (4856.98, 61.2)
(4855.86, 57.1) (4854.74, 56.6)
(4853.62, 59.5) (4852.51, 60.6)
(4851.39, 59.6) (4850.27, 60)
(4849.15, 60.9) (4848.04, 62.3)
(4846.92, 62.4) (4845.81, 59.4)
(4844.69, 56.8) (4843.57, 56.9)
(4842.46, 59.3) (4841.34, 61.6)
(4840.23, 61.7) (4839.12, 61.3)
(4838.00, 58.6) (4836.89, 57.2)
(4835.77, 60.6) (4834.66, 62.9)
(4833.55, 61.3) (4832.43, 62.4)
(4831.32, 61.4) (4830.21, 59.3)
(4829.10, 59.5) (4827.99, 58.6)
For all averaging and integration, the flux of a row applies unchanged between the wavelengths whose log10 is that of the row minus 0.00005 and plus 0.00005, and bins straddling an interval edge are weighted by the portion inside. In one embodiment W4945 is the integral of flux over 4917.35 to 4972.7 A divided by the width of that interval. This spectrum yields 56.4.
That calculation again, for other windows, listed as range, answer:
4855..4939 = 72.4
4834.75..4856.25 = 59.7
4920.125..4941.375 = 56.6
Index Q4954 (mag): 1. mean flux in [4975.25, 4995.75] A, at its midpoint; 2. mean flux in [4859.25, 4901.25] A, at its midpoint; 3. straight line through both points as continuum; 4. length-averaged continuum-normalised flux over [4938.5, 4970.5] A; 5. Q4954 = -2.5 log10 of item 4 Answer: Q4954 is 0.409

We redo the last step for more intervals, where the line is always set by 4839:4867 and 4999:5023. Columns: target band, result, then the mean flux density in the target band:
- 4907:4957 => 0.06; 56.2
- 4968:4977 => 0.03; 58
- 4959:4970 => 0.04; 57.3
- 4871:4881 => 0.04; 57.4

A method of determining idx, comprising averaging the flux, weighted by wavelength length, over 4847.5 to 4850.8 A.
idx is 61.1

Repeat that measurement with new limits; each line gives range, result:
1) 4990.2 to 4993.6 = 161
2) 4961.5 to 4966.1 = 57.2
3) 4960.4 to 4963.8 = 60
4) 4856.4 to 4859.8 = 62.4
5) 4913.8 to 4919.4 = 56.6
